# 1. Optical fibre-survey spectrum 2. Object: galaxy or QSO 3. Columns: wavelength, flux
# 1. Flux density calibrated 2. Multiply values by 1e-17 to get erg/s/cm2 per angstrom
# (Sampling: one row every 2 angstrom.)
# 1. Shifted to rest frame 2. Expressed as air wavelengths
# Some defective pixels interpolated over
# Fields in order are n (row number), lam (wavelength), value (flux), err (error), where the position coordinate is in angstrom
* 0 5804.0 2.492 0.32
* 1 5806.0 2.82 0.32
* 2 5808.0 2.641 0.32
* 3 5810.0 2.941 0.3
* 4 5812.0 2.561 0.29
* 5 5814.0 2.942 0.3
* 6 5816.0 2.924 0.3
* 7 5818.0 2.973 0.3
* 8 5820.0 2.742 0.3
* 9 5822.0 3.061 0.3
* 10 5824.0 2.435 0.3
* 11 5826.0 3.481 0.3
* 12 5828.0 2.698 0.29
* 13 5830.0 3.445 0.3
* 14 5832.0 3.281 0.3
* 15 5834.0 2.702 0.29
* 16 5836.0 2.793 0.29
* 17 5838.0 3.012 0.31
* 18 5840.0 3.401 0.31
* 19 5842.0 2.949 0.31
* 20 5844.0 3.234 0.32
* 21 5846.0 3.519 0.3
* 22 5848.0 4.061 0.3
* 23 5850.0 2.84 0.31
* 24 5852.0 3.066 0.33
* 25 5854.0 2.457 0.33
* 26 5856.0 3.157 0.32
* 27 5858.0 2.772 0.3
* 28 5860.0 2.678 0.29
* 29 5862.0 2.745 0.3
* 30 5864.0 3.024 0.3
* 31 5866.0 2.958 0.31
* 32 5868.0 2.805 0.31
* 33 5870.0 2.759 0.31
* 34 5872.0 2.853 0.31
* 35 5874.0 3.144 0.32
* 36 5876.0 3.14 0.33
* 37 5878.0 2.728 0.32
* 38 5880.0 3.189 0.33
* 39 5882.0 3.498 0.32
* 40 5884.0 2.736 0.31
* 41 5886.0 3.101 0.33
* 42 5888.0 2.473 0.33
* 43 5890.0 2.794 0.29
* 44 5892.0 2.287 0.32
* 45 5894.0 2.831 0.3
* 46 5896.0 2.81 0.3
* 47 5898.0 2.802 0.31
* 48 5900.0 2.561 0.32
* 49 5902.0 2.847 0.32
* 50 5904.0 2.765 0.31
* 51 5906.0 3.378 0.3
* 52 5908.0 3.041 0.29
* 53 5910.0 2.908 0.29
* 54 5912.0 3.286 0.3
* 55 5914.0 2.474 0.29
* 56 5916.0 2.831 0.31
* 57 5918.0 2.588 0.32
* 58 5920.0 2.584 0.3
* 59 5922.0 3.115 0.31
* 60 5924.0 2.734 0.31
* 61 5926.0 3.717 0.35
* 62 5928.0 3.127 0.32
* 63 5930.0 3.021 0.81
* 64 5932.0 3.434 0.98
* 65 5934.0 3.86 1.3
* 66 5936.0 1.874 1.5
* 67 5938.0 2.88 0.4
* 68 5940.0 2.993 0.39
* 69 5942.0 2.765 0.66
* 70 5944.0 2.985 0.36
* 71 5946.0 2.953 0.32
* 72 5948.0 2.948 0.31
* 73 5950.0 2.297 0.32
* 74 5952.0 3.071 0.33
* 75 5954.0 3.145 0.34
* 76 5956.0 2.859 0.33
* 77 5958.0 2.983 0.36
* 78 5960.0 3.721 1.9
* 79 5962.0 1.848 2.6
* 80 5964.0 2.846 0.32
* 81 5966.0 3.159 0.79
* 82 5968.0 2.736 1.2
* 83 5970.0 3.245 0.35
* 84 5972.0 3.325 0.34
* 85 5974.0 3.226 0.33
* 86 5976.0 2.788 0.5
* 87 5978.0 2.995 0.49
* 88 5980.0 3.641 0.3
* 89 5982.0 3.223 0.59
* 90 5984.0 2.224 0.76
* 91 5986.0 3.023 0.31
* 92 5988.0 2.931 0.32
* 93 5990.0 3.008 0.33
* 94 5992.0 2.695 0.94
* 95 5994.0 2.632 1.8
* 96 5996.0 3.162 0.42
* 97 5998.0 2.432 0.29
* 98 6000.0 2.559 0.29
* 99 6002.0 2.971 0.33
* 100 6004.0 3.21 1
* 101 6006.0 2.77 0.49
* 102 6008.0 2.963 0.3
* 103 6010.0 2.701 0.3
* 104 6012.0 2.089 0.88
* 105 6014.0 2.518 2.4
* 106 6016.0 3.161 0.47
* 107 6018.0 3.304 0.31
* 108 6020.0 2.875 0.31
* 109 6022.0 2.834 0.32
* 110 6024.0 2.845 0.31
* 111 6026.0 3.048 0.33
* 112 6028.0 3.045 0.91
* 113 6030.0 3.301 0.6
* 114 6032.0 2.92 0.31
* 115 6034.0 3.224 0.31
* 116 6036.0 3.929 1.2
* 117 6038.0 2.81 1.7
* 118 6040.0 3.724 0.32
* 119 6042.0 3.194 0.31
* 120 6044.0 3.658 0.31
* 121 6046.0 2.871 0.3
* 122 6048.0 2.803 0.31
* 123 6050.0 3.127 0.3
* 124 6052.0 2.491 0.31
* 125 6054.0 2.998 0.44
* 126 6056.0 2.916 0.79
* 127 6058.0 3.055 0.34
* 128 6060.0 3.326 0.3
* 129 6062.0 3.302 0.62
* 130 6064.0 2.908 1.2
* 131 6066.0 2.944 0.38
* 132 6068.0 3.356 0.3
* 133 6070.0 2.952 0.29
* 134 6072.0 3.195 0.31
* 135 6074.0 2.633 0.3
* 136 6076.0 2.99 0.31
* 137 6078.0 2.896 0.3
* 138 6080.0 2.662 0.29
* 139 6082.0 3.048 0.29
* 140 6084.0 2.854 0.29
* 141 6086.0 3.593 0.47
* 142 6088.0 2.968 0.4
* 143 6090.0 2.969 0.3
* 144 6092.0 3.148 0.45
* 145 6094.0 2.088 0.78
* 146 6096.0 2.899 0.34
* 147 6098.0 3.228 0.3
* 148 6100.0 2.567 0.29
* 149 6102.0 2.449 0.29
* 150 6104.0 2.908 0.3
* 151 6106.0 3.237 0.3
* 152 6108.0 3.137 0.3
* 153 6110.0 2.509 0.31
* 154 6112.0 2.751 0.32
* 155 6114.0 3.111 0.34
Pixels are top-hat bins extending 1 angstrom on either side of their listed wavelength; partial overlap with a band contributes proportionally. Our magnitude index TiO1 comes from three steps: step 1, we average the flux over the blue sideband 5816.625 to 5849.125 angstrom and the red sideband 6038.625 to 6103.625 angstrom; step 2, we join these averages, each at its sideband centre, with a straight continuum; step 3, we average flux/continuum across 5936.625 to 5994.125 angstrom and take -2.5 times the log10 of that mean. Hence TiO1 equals 0.04 mag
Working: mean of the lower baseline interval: 3.11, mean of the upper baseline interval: 2.99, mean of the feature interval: 2.93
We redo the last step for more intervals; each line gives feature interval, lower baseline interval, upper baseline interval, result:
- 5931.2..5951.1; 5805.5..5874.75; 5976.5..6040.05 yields 0.02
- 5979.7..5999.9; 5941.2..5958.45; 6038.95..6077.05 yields 0.04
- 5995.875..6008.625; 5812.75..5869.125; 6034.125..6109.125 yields 0.06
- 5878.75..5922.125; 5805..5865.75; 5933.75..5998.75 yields 0.04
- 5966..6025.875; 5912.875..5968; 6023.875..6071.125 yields 0.04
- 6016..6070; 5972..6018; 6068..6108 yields -0.07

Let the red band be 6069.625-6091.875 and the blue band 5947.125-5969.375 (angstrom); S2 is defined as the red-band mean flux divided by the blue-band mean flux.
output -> 1.04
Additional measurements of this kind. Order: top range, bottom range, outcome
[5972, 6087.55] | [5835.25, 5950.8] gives 1.02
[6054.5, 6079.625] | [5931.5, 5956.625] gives 1.04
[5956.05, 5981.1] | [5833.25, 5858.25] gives 0.98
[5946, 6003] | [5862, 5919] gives 1.01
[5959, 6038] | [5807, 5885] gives 0.99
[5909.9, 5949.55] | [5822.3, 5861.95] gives 0.97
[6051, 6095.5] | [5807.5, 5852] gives 0.98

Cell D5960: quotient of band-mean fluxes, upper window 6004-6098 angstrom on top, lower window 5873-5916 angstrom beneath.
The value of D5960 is 1.04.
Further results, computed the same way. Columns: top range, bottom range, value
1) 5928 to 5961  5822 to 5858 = 0.97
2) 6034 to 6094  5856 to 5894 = 1.07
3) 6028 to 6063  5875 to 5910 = 1.09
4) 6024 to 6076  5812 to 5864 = 1.03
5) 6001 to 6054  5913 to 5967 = 1.03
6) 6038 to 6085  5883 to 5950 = 1.05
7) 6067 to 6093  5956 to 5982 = 0.99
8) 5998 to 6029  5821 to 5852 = 0.91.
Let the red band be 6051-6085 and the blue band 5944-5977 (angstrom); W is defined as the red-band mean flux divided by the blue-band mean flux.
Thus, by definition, 1.01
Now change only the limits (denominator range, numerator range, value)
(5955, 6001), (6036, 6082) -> 1.05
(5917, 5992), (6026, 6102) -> 1.02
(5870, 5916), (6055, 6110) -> 1.03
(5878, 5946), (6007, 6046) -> 1.05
